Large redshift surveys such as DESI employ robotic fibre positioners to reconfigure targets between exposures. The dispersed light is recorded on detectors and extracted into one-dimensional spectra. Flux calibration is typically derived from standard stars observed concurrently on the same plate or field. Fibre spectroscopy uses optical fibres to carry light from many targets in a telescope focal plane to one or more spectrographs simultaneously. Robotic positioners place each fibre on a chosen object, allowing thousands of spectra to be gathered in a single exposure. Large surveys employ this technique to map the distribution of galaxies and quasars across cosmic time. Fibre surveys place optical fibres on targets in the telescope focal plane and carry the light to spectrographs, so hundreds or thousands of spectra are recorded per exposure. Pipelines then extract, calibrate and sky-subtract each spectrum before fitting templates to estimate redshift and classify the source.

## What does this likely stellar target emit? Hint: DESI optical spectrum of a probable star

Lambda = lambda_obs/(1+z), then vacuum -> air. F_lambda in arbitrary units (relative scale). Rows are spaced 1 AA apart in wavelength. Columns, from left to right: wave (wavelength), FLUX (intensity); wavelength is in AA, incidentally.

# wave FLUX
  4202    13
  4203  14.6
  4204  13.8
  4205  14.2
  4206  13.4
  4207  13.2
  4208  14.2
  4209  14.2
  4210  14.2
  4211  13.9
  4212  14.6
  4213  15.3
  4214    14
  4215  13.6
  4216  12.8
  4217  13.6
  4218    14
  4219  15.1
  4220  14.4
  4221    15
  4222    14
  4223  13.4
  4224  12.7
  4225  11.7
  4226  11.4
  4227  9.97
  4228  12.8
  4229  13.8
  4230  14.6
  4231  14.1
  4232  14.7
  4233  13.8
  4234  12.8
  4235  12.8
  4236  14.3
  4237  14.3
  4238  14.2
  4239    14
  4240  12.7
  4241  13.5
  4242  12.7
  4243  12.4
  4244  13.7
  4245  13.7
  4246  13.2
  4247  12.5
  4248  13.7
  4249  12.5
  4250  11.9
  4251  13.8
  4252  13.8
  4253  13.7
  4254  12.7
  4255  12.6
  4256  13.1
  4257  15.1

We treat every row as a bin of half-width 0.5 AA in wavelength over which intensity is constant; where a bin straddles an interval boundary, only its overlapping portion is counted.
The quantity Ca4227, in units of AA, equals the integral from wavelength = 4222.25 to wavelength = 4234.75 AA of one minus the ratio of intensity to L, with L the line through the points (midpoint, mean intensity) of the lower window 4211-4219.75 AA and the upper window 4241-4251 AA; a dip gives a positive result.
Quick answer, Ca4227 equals 0.6 AA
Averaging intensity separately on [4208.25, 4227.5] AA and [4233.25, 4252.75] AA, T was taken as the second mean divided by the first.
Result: 0.98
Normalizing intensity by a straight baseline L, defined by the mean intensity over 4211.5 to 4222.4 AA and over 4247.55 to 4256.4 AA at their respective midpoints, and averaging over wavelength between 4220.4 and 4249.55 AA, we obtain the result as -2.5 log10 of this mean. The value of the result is 0.03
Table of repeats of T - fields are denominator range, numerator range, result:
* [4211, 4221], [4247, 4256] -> 0.92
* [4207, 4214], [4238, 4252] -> 0.92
